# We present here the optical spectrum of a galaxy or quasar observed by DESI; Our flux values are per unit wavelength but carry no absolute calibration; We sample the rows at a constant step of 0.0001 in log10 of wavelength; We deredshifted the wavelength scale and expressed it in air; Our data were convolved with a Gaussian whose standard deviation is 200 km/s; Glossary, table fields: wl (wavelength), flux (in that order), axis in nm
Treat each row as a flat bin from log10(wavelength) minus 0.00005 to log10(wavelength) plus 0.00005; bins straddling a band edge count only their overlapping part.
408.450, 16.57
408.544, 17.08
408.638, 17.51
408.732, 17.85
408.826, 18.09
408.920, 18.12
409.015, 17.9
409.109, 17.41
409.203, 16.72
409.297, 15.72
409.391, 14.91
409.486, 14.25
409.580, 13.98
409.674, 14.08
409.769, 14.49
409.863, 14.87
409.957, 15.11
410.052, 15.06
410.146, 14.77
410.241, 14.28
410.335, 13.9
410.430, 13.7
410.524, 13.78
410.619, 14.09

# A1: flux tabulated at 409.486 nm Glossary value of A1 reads 14.25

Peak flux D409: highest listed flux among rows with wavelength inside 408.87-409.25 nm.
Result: 18.12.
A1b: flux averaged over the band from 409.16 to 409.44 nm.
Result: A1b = 15.7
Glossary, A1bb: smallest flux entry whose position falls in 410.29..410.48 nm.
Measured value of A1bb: 13.7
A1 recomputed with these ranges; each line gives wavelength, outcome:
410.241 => 14.28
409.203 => 16.72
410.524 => 13.78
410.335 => 13.9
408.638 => 17.51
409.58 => 13.98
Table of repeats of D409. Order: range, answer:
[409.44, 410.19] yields 15.11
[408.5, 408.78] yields 17.85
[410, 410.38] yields 15.06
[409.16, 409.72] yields 16.72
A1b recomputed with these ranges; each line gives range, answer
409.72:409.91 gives 14.7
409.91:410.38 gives 14.6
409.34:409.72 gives 14.3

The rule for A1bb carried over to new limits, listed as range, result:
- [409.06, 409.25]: 16.72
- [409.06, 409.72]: 13.98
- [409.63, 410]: 14.08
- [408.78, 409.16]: 17.41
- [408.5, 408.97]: 17.08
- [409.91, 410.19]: 14.77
